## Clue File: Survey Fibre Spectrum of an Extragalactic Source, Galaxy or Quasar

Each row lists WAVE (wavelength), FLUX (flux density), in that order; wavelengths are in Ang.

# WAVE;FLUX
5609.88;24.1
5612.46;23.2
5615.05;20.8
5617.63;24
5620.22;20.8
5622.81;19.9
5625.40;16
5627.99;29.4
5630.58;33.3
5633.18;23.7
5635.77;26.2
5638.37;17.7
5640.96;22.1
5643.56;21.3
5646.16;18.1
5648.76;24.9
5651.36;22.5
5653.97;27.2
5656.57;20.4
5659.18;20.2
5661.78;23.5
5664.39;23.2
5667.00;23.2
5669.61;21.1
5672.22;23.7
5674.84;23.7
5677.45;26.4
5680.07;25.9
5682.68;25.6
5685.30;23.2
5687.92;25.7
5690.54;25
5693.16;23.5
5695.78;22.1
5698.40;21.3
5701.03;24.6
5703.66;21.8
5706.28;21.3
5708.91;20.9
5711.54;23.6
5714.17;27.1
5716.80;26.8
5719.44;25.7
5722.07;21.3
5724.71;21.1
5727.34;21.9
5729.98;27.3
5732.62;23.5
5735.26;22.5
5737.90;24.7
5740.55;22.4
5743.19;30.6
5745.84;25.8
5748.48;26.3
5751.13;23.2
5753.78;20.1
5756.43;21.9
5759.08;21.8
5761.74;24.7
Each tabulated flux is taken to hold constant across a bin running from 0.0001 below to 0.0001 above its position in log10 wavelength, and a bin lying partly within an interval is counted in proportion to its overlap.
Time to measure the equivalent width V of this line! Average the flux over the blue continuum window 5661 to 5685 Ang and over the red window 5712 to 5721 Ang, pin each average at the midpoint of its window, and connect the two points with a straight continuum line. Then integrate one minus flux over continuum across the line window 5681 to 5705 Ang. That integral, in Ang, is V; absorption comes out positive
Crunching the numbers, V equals 1.2 Ang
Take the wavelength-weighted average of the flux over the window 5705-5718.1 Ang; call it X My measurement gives 23.9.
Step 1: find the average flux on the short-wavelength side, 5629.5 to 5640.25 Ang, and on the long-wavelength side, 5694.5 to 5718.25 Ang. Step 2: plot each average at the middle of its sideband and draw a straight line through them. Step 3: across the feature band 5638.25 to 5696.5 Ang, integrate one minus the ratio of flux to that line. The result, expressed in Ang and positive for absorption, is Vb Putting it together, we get 2.33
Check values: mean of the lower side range 24.9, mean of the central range 23.2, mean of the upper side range 23.3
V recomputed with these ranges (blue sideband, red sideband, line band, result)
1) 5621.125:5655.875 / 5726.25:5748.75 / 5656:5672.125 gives 1.0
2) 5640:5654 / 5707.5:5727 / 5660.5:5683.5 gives -1.2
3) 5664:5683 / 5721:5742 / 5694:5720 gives 0.1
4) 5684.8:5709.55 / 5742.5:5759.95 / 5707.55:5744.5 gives -1.0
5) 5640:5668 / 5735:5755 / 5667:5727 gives -0.6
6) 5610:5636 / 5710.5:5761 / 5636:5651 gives 1.5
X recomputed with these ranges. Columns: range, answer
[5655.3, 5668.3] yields 22.1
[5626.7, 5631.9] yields 31.3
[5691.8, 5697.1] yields 22.8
